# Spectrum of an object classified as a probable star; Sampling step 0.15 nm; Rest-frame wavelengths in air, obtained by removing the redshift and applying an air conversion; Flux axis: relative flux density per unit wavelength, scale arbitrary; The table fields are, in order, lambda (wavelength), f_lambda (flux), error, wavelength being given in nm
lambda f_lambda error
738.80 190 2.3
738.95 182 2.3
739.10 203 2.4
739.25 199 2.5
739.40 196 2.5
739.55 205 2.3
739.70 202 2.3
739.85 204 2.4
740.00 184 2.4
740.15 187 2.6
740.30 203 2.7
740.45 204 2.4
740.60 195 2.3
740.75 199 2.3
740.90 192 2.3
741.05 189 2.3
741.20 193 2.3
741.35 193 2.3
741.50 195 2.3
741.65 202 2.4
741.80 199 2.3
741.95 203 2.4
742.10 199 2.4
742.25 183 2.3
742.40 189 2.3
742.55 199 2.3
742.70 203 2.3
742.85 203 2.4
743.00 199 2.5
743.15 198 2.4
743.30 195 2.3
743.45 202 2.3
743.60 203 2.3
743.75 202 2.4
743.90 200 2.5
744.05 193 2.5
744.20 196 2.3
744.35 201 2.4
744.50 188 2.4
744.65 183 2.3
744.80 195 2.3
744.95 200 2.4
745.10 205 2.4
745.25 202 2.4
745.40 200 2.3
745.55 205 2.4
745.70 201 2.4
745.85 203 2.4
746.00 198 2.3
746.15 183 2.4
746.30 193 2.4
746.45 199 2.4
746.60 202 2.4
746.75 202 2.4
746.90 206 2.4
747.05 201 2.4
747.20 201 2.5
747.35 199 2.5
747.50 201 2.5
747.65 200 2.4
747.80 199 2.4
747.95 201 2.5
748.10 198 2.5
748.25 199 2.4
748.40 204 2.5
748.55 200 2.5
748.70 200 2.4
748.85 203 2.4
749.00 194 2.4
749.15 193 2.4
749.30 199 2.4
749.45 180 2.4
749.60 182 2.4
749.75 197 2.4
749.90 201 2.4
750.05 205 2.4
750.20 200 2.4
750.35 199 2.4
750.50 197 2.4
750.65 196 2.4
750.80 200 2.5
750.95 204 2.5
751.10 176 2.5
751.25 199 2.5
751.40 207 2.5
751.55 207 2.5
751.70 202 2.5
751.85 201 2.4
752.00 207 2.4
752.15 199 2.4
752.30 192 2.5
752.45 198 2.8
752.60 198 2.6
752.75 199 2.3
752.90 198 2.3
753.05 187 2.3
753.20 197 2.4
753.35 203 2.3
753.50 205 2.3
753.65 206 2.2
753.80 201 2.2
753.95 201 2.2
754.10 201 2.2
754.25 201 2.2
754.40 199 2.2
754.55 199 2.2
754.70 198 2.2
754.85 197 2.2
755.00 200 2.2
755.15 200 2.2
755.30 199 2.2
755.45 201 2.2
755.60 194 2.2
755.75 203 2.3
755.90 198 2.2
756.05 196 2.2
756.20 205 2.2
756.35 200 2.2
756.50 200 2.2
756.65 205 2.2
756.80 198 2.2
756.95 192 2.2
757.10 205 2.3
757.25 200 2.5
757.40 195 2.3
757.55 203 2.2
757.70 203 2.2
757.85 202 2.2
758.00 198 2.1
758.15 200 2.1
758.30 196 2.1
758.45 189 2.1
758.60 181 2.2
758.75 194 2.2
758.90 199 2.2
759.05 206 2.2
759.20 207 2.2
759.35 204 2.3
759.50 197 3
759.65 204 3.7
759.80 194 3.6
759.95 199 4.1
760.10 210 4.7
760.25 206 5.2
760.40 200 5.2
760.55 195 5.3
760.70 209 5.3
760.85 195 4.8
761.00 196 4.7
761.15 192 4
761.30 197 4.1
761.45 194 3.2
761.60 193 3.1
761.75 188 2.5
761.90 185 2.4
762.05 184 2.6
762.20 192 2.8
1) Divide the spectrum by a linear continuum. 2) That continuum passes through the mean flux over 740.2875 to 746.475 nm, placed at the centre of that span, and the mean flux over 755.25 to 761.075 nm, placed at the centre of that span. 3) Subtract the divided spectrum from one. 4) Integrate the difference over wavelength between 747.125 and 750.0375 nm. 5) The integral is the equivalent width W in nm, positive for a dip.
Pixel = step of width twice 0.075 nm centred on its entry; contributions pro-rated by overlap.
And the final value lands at 0.006 nm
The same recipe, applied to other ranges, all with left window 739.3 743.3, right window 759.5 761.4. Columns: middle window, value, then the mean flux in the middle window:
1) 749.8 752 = -0.02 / 200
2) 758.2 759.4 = 0.01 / 197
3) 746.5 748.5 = -0.03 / 201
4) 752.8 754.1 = -0.01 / 200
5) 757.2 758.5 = 0.00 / 199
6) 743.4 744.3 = -0.01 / 199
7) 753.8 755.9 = -0.01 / 199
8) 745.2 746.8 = -0.01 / 199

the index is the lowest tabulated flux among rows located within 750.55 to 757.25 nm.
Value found 176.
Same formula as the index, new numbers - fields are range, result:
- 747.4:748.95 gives 198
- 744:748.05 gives 183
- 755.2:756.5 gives 194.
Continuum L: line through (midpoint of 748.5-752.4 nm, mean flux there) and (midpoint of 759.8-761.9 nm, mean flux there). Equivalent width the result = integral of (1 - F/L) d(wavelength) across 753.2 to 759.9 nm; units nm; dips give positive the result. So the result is -0.07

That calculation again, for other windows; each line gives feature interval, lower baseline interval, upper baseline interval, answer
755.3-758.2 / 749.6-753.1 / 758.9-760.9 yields 0.01 nm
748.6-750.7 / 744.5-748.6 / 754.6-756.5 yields 0.03 nm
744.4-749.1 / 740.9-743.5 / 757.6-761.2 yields -0.04 nm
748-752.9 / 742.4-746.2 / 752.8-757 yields 0.02 nm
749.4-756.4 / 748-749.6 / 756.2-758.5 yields -0.03 nm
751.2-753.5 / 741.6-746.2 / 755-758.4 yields -0.01 nm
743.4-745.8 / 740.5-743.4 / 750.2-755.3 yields -0.02 nm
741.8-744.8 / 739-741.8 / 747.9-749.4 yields 0.01 nm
